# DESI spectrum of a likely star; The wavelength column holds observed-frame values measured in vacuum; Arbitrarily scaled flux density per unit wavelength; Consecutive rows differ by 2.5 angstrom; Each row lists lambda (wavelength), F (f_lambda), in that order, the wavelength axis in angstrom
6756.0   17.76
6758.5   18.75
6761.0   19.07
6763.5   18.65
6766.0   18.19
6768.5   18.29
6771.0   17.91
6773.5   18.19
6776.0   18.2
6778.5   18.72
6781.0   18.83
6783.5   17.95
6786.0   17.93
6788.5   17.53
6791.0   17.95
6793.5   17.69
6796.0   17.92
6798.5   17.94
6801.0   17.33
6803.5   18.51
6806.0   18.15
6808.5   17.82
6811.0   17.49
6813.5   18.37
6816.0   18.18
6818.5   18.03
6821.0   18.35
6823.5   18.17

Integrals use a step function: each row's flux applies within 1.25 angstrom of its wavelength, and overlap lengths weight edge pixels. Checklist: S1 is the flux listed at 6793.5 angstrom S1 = 17.69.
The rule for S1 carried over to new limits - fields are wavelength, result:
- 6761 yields 19.07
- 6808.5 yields 17.82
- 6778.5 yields 18.72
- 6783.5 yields 17.95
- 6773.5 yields 18.19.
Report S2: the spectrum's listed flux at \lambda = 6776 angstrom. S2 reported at 18.2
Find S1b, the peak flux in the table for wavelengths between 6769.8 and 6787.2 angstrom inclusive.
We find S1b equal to 18.83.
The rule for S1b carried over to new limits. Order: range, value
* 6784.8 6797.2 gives 17.95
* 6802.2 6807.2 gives 18.51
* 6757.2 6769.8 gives 19.07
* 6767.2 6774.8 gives 18.29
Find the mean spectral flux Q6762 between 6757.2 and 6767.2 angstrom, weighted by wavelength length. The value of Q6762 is 18.7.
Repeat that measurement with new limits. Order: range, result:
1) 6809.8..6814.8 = 17.9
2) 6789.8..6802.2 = 17.8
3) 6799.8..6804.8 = 17.9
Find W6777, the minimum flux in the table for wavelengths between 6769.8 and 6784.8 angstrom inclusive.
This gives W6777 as 17.91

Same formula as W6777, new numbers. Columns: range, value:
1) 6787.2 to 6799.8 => 17.53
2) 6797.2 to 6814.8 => 17.33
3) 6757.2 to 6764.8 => 18.65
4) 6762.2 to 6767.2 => 18.19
